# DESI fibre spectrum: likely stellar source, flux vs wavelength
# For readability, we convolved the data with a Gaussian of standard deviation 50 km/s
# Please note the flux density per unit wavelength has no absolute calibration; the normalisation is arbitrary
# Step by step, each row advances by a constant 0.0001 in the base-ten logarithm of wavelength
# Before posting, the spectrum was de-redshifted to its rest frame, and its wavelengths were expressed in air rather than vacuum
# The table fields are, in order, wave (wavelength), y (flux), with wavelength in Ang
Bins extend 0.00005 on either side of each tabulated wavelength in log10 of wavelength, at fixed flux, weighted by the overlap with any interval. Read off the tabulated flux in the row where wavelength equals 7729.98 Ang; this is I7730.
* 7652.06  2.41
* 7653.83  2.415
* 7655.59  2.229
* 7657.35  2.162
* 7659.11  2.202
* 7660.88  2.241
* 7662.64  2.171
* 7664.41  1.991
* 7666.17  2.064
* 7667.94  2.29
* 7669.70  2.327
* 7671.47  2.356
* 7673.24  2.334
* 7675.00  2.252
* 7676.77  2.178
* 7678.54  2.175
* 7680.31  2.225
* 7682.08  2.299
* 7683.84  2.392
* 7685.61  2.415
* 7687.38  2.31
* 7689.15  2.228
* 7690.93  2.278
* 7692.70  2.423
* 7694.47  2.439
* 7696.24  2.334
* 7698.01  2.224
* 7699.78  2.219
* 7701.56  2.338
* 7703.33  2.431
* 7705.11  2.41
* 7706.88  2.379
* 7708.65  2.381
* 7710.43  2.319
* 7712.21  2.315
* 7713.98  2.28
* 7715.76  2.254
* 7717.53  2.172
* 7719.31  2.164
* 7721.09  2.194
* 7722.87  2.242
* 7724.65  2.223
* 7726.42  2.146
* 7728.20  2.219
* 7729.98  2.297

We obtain 2.297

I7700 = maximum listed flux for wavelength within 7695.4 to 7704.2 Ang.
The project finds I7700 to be 2.431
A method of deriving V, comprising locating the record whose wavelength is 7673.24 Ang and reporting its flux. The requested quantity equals 2.334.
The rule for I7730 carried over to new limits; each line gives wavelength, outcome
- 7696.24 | 2.334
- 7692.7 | 2.423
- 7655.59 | 2.229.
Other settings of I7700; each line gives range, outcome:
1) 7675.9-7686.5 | 2.415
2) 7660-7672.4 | 2.356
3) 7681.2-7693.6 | 2.423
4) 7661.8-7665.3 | 2.171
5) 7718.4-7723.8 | 2.242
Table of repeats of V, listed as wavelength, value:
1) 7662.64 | 2.171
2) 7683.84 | 2.392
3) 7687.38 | 2.31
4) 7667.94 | 2.29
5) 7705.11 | 2.41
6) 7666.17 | 2.064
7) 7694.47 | 2.439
